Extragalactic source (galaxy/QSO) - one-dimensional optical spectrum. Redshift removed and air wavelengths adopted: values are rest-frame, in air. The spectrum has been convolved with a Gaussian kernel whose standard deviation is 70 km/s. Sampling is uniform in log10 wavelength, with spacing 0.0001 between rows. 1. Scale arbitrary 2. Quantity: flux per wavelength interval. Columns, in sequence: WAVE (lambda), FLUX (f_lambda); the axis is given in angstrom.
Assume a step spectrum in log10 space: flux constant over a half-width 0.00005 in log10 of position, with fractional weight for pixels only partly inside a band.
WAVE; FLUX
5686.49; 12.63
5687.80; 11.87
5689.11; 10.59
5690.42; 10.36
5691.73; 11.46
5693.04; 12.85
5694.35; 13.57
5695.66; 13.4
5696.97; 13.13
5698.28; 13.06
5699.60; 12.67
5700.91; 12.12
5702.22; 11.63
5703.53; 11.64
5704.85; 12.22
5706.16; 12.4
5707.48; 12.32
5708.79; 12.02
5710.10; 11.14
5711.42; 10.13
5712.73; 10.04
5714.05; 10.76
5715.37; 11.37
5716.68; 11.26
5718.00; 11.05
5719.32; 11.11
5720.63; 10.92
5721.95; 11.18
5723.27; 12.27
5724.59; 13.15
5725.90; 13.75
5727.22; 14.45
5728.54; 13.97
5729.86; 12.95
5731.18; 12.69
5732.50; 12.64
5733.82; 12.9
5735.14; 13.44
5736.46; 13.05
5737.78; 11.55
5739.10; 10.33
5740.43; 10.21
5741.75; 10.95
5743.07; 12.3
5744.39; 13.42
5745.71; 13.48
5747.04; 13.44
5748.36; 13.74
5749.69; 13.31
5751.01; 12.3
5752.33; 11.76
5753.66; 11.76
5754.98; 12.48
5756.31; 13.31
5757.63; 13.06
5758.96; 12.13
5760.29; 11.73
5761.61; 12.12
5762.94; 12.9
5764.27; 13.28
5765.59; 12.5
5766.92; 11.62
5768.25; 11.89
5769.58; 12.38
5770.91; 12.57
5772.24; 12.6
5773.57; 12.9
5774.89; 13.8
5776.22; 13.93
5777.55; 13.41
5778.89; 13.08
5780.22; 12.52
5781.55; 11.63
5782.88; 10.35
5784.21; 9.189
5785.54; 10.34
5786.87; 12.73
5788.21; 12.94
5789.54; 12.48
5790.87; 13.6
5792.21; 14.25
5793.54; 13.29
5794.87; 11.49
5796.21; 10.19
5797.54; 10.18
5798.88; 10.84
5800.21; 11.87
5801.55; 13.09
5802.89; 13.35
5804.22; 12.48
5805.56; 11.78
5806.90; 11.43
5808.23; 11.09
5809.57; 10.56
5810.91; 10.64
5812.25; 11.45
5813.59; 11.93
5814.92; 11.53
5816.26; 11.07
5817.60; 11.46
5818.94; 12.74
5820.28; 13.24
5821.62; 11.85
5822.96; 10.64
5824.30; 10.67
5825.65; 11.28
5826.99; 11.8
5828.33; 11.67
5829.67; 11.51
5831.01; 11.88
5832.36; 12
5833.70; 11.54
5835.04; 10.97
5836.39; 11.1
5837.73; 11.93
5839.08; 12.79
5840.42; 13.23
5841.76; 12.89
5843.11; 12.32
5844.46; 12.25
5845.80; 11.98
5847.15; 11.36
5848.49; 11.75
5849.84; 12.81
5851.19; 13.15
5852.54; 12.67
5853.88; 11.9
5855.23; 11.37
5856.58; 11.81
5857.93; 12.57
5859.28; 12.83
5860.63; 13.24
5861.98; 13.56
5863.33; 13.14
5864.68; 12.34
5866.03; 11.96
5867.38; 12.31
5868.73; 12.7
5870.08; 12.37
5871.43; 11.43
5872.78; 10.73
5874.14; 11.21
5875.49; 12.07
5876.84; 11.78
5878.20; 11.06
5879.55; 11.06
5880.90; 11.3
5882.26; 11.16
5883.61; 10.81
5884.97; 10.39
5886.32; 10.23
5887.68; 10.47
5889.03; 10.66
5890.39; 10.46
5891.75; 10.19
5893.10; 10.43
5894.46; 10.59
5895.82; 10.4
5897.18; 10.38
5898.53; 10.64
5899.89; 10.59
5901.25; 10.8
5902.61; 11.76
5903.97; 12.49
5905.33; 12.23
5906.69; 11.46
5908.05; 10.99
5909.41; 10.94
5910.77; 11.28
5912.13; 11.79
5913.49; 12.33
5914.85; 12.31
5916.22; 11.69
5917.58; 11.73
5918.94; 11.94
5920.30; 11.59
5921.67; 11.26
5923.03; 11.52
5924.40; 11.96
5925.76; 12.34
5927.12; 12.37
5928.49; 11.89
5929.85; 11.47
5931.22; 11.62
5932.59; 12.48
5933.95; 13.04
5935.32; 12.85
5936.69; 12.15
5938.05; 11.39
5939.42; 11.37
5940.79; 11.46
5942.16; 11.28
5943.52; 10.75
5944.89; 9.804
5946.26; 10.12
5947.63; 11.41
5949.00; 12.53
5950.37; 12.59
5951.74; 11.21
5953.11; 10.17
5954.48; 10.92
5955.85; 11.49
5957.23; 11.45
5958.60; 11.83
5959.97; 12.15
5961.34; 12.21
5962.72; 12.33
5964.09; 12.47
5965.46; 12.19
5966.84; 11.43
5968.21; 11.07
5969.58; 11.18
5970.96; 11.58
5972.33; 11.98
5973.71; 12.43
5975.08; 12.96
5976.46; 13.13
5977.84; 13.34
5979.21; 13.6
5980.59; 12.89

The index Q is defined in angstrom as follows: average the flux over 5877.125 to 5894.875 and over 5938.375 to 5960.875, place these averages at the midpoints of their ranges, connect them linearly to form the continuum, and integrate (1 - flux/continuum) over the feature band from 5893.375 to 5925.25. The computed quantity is -1.4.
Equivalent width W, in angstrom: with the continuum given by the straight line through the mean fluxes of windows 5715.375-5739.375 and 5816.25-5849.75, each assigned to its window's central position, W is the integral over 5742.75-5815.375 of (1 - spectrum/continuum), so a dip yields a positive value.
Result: -0.78 angstrom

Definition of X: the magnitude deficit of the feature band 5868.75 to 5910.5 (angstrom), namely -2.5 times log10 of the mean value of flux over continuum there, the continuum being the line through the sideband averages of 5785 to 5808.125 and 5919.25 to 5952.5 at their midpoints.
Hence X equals 0.07 mag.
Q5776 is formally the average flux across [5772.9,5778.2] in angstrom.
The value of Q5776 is 13.5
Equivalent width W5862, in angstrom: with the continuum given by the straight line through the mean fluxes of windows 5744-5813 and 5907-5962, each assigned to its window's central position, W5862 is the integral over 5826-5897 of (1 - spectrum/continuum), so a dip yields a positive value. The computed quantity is 1.3 angstrom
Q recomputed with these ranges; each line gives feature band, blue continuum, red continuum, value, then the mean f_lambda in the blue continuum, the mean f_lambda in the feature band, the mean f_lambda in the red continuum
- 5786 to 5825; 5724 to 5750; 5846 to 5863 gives 2.1 angstrom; 12.8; 11.9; 12.4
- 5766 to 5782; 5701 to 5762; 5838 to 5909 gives -0.9 angstrom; 12.2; 12.7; 11.7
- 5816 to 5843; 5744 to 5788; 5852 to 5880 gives 0.9 angstrom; 12.5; 11.8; 12.1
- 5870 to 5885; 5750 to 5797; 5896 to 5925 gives 0.5 angstrom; 12.4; 11.3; 11.5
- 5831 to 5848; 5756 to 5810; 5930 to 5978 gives 0.1 angstrom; 12.2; 12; 11.8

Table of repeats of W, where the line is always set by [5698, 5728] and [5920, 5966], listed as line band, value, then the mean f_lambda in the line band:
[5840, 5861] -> -1.08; 12.4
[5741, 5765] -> -1.64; 12.6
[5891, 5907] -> 1.01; 11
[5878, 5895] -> 1.54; 10.7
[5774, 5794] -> -1.18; 12.5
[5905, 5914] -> 0.14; 11.5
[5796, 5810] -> 0.23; 11.6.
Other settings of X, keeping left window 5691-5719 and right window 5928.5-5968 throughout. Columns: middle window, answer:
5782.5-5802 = 0.00 mag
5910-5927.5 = -0.02 mag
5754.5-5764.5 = -0.07 mag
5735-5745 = 0.00 mag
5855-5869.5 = -0.07 mag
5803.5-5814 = 0.04 mag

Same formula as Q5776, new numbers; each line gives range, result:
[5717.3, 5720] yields 11.1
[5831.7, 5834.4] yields 11.8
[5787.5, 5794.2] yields 13.3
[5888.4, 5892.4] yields 10.4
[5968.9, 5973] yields 11.6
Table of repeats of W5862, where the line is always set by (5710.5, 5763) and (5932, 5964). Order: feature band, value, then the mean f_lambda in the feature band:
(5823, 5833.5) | 0.4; 11.5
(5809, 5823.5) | 0.5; 11.6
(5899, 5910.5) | 0.3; 11.4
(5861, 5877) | -0.4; 12.2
